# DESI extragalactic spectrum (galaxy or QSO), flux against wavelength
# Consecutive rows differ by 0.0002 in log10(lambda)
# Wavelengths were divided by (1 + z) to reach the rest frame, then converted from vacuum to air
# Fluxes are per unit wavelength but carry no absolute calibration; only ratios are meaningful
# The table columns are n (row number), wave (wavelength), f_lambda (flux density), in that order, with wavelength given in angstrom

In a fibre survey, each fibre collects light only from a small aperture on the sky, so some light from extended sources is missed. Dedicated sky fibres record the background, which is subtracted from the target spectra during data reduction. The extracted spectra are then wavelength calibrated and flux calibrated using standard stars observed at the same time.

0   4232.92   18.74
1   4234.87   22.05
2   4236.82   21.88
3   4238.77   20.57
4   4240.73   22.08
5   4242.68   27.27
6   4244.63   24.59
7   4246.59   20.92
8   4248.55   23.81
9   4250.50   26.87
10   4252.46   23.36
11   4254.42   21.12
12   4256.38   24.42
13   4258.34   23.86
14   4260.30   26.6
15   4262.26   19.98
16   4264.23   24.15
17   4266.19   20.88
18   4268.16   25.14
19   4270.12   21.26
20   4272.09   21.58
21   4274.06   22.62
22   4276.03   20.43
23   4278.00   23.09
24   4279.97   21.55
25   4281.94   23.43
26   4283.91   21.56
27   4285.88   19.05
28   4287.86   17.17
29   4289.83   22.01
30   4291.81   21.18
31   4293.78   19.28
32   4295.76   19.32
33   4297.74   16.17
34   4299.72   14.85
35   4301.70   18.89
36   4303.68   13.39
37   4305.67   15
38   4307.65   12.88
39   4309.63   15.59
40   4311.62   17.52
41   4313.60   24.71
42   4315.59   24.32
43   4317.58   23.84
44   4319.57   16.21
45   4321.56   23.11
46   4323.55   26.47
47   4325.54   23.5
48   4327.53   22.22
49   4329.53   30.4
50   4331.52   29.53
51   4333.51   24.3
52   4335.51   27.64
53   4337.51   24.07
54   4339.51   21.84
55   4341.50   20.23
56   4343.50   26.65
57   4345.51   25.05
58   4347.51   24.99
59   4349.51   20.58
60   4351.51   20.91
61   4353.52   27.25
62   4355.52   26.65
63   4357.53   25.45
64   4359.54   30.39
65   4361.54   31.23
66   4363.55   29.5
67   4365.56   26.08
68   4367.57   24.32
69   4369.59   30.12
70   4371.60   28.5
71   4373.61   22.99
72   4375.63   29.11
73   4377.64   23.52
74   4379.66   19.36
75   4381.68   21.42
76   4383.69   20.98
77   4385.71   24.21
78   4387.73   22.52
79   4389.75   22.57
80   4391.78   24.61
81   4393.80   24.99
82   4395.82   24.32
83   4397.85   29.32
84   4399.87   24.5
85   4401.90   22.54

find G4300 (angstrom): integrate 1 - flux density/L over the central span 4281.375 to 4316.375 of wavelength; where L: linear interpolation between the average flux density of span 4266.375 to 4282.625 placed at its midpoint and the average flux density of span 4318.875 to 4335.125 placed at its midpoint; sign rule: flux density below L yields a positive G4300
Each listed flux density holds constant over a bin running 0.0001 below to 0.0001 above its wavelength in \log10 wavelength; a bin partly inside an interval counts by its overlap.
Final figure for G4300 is 7.2 angstrom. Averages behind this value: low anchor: 22.3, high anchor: 24.7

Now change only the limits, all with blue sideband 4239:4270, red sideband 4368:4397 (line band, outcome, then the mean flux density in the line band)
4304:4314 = 3.1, 16.4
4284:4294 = 1.6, 19.9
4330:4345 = -0.7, 25.1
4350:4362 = -1.2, 26.5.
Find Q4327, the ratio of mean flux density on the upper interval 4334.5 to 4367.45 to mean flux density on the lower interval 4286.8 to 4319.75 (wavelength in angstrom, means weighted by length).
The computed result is 1.4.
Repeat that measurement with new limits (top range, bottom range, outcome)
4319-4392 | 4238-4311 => 1.19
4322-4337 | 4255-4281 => 1.15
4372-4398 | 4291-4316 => 1.34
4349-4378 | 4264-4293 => 1.23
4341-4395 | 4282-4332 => 1.23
